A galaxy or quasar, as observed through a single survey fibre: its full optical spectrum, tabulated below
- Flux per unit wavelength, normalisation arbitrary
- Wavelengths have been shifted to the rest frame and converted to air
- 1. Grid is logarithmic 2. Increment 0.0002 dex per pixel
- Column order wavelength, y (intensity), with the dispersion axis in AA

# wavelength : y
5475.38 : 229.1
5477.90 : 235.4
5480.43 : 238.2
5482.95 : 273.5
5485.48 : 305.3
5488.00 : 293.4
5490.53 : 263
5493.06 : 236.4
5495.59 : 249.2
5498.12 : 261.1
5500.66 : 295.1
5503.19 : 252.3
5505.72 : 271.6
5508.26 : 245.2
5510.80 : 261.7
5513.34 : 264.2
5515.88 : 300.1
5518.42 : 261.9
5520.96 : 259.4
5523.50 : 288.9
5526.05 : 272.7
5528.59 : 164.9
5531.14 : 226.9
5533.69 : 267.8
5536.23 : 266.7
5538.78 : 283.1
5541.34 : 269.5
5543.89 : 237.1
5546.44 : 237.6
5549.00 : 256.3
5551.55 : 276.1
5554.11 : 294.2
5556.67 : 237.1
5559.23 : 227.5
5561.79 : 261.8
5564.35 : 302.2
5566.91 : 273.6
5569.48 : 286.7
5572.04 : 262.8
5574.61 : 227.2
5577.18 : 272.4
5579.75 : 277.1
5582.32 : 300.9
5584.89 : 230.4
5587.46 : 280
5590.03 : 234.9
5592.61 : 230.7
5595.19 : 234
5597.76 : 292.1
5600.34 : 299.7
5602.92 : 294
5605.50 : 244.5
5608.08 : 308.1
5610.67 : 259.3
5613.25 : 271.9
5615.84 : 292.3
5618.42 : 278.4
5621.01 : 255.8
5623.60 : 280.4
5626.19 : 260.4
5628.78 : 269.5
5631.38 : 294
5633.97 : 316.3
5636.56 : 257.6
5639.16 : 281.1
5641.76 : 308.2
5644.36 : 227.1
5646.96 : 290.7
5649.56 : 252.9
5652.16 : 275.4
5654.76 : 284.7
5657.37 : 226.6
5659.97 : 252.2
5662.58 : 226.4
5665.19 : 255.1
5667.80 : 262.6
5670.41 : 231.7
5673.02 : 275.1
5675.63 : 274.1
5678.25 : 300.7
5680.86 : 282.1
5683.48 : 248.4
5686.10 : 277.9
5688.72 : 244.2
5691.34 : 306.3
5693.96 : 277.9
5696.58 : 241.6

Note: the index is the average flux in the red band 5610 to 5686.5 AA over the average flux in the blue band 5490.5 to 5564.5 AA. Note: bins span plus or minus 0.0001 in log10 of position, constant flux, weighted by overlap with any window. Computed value 1.04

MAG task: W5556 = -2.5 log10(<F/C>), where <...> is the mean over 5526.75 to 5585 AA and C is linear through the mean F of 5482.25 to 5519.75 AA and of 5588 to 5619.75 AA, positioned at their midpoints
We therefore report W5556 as 0.043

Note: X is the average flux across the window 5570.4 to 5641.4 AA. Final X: 271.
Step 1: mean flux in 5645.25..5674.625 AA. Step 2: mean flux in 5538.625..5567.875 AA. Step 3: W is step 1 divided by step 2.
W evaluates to 1.0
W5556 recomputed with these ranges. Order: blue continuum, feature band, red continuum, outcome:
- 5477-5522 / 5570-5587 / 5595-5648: 0.04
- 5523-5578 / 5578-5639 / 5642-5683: -0.05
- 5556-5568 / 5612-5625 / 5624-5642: 0.01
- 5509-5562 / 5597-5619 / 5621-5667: -0.07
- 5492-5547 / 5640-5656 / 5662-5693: -0.03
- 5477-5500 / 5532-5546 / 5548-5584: 0.02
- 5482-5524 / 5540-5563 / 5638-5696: 0.05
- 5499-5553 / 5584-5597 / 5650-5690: 0.07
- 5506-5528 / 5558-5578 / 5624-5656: 0.03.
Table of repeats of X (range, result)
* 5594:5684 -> 271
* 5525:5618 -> 263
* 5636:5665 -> 262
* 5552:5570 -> 269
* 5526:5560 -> 251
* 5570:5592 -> 261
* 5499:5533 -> 259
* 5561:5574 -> 275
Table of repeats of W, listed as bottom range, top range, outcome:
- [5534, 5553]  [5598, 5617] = 1.08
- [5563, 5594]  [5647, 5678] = 0.98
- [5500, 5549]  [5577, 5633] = 1.05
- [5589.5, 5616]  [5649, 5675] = 0.95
